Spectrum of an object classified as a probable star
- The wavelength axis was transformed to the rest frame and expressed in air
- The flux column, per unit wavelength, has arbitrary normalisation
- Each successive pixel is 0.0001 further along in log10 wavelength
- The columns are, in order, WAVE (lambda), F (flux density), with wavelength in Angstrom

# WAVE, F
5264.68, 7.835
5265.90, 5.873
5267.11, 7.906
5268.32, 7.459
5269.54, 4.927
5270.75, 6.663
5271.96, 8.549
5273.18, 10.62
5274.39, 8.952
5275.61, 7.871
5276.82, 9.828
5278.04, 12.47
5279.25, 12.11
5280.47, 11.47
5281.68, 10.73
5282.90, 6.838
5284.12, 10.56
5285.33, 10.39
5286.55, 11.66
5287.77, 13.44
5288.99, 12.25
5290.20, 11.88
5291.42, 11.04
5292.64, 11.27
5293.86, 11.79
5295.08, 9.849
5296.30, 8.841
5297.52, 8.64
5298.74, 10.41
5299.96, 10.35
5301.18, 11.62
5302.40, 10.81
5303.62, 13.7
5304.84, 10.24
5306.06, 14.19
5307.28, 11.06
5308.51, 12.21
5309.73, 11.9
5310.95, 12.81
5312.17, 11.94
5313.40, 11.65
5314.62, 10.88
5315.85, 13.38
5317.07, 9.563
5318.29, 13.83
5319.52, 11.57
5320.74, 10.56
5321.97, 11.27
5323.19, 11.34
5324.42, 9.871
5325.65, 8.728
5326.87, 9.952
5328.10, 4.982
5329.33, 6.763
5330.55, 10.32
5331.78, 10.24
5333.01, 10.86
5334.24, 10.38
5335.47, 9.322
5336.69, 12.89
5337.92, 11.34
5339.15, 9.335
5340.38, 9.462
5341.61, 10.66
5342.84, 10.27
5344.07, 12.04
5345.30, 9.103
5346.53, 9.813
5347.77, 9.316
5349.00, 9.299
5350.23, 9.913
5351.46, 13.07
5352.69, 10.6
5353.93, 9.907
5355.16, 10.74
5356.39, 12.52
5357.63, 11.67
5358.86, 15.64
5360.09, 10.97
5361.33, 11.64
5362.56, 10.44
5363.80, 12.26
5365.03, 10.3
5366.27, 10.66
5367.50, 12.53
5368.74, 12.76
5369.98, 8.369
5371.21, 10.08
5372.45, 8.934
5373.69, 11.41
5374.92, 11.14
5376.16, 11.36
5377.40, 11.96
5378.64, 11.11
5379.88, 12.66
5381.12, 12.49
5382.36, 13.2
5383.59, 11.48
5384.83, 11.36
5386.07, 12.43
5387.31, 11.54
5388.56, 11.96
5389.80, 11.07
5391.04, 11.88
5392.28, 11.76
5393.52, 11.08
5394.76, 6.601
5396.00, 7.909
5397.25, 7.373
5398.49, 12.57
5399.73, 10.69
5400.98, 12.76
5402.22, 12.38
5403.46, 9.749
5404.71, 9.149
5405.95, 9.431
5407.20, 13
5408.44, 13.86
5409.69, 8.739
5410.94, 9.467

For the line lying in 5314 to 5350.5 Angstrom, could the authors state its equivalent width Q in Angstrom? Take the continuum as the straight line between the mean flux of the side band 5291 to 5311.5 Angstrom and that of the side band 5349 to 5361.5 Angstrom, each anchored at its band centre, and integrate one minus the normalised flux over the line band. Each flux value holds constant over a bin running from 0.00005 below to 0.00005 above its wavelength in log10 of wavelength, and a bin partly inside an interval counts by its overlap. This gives 3.7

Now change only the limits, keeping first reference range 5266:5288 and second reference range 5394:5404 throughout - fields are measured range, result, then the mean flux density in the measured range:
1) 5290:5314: -4.4 Angstrom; 11.3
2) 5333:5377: -4.7 Angstrom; 10.9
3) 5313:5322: -1.8 Angstrom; 11.6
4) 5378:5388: -2.1 Angstrom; 12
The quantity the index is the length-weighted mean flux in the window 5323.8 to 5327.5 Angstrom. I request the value 9.49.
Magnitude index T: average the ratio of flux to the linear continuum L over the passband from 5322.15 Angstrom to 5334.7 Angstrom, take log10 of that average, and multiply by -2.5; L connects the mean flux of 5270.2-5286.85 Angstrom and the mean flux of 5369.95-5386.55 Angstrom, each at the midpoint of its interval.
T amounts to 0.13 mag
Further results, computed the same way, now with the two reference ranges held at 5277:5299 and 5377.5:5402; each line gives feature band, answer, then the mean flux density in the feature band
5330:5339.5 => 0.04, 10.6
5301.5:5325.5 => -0.07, 11.7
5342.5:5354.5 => 0.07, 10.3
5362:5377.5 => 0.02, 10.9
